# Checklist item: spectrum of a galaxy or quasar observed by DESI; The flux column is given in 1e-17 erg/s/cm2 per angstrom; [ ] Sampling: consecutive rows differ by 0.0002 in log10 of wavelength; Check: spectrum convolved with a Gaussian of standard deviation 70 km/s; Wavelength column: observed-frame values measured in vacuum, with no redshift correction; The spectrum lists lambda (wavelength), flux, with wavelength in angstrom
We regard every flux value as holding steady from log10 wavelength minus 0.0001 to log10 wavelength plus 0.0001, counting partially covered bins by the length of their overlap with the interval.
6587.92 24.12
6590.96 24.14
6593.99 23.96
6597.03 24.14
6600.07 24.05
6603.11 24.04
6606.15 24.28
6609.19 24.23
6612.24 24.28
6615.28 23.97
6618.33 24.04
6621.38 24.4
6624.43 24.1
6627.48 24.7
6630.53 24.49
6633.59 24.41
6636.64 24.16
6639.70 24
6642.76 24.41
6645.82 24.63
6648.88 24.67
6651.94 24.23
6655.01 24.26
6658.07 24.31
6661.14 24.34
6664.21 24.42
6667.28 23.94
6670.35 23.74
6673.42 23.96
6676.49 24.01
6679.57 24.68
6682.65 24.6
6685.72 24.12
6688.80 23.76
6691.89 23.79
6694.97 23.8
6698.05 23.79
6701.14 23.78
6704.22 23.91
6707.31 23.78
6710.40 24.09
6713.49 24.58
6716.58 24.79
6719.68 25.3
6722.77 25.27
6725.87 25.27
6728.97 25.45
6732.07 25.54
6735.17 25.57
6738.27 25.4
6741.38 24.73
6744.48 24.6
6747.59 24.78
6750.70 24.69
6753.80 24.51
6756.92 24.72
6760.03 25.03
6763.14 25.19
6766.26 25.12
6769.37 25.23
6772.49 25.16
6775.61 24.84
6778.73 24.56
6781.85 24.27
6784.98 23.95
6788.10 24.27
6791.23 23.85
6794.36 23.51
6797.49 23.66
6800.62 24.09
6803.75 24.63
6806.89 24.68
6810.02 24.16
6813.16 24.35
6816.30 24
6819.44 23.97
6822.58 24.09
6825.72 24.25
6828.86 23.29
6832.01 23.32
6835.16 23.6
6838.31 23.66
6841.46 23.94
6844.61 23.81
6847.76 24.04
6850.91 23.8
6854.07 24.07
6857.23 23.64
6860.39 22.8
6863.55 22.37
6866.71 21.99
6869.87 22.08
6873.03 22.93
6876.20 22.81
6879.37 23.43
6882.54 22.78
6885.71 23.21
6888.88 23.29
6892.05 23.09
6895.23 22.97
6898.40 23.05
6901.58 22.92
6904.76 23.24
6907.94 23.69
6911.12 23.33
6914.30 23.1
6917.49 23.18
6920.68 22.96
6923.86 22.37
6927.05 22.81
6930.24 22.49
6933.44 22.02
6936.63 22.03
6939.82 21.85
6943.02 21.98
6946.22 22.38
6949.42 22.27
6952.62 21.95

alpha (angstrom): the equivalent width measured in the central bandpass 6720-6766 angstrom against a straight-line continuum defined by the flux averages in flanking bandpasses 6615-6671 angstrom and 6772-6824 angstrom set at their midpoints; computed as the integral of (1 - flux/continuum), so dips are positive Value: -1.6 angstrom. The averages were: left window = 24.3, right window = 24.2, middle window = 25.1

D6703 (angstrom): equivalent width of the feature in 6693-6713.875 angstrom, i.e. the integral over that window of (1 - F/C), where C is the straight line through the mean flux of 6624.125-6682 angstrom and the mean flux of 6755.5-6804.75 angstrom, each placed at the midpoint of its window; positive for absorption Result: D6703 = 0.4 angstrom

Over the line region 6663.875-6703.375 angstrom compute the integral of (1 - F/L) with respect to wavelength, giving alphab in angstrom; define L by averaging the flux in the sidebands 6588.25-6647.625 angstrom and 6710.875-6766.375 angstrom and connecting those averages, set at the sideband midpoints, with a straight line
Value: 1.0 angstrom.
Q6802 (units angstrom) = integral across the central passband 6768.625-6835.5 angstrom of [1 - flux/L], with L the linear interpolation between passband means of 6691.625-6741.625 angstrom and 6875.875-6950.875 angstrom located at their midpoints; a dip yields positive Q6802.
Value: -0.9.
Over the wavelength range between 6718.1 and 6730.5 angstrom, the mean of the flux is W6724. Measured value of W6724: 25.3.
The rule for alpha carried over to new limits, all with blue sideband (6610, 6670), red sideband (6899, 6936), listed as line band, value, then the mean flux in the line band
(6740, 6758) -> -0.7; 24.7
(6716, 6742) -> -1.6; 25.3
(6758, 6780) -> -1.3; 25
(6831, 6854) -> -0.5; 23.8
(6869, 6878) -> 0.2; 22.7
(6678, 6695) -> -0.1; 24.1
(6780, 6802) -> -0.4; 23.9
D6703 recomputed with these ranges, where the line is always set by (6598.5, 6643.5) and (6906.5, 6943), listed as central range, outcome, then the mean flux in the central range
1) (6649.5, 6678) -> -0.16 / 24.2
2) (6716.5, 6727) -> -0.66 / 25.2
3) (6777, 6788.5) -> -0.43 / 24.3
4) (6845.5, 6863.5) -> -0.41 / 23.6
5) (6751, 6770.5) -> -1.18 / 25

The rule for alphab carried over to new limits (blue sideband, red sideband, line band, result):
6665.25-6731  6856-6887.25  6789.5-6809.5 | -0.6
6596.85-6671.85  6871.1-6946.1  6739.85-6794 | -2.5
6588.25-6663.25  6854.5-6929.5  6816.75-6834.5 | -0.4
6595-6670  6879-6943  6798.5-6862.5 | -1.7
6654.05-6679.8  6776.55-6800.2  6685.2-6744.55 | -1.1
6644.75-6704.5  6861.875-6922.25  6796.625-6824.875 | -1.0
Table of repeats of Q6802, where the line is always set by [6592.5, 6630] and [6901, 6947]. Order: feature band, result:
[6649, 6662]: -0.2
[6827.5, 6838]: -0.1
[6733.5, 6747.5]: -0.9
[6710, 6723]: -0.6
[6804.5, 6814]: -0.5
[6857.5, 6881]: 0.3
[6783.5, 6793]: -0.3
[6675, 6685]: -0.2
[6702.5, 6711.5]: -0.1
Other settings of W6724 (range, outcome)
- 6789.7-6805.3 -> 23.9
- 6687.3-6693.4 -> 23.7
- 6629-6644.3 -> 24.3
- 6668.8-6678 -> 23.9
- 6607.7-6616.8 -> 24.2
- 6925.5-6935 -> 22.4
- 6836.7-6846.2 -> 23.8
